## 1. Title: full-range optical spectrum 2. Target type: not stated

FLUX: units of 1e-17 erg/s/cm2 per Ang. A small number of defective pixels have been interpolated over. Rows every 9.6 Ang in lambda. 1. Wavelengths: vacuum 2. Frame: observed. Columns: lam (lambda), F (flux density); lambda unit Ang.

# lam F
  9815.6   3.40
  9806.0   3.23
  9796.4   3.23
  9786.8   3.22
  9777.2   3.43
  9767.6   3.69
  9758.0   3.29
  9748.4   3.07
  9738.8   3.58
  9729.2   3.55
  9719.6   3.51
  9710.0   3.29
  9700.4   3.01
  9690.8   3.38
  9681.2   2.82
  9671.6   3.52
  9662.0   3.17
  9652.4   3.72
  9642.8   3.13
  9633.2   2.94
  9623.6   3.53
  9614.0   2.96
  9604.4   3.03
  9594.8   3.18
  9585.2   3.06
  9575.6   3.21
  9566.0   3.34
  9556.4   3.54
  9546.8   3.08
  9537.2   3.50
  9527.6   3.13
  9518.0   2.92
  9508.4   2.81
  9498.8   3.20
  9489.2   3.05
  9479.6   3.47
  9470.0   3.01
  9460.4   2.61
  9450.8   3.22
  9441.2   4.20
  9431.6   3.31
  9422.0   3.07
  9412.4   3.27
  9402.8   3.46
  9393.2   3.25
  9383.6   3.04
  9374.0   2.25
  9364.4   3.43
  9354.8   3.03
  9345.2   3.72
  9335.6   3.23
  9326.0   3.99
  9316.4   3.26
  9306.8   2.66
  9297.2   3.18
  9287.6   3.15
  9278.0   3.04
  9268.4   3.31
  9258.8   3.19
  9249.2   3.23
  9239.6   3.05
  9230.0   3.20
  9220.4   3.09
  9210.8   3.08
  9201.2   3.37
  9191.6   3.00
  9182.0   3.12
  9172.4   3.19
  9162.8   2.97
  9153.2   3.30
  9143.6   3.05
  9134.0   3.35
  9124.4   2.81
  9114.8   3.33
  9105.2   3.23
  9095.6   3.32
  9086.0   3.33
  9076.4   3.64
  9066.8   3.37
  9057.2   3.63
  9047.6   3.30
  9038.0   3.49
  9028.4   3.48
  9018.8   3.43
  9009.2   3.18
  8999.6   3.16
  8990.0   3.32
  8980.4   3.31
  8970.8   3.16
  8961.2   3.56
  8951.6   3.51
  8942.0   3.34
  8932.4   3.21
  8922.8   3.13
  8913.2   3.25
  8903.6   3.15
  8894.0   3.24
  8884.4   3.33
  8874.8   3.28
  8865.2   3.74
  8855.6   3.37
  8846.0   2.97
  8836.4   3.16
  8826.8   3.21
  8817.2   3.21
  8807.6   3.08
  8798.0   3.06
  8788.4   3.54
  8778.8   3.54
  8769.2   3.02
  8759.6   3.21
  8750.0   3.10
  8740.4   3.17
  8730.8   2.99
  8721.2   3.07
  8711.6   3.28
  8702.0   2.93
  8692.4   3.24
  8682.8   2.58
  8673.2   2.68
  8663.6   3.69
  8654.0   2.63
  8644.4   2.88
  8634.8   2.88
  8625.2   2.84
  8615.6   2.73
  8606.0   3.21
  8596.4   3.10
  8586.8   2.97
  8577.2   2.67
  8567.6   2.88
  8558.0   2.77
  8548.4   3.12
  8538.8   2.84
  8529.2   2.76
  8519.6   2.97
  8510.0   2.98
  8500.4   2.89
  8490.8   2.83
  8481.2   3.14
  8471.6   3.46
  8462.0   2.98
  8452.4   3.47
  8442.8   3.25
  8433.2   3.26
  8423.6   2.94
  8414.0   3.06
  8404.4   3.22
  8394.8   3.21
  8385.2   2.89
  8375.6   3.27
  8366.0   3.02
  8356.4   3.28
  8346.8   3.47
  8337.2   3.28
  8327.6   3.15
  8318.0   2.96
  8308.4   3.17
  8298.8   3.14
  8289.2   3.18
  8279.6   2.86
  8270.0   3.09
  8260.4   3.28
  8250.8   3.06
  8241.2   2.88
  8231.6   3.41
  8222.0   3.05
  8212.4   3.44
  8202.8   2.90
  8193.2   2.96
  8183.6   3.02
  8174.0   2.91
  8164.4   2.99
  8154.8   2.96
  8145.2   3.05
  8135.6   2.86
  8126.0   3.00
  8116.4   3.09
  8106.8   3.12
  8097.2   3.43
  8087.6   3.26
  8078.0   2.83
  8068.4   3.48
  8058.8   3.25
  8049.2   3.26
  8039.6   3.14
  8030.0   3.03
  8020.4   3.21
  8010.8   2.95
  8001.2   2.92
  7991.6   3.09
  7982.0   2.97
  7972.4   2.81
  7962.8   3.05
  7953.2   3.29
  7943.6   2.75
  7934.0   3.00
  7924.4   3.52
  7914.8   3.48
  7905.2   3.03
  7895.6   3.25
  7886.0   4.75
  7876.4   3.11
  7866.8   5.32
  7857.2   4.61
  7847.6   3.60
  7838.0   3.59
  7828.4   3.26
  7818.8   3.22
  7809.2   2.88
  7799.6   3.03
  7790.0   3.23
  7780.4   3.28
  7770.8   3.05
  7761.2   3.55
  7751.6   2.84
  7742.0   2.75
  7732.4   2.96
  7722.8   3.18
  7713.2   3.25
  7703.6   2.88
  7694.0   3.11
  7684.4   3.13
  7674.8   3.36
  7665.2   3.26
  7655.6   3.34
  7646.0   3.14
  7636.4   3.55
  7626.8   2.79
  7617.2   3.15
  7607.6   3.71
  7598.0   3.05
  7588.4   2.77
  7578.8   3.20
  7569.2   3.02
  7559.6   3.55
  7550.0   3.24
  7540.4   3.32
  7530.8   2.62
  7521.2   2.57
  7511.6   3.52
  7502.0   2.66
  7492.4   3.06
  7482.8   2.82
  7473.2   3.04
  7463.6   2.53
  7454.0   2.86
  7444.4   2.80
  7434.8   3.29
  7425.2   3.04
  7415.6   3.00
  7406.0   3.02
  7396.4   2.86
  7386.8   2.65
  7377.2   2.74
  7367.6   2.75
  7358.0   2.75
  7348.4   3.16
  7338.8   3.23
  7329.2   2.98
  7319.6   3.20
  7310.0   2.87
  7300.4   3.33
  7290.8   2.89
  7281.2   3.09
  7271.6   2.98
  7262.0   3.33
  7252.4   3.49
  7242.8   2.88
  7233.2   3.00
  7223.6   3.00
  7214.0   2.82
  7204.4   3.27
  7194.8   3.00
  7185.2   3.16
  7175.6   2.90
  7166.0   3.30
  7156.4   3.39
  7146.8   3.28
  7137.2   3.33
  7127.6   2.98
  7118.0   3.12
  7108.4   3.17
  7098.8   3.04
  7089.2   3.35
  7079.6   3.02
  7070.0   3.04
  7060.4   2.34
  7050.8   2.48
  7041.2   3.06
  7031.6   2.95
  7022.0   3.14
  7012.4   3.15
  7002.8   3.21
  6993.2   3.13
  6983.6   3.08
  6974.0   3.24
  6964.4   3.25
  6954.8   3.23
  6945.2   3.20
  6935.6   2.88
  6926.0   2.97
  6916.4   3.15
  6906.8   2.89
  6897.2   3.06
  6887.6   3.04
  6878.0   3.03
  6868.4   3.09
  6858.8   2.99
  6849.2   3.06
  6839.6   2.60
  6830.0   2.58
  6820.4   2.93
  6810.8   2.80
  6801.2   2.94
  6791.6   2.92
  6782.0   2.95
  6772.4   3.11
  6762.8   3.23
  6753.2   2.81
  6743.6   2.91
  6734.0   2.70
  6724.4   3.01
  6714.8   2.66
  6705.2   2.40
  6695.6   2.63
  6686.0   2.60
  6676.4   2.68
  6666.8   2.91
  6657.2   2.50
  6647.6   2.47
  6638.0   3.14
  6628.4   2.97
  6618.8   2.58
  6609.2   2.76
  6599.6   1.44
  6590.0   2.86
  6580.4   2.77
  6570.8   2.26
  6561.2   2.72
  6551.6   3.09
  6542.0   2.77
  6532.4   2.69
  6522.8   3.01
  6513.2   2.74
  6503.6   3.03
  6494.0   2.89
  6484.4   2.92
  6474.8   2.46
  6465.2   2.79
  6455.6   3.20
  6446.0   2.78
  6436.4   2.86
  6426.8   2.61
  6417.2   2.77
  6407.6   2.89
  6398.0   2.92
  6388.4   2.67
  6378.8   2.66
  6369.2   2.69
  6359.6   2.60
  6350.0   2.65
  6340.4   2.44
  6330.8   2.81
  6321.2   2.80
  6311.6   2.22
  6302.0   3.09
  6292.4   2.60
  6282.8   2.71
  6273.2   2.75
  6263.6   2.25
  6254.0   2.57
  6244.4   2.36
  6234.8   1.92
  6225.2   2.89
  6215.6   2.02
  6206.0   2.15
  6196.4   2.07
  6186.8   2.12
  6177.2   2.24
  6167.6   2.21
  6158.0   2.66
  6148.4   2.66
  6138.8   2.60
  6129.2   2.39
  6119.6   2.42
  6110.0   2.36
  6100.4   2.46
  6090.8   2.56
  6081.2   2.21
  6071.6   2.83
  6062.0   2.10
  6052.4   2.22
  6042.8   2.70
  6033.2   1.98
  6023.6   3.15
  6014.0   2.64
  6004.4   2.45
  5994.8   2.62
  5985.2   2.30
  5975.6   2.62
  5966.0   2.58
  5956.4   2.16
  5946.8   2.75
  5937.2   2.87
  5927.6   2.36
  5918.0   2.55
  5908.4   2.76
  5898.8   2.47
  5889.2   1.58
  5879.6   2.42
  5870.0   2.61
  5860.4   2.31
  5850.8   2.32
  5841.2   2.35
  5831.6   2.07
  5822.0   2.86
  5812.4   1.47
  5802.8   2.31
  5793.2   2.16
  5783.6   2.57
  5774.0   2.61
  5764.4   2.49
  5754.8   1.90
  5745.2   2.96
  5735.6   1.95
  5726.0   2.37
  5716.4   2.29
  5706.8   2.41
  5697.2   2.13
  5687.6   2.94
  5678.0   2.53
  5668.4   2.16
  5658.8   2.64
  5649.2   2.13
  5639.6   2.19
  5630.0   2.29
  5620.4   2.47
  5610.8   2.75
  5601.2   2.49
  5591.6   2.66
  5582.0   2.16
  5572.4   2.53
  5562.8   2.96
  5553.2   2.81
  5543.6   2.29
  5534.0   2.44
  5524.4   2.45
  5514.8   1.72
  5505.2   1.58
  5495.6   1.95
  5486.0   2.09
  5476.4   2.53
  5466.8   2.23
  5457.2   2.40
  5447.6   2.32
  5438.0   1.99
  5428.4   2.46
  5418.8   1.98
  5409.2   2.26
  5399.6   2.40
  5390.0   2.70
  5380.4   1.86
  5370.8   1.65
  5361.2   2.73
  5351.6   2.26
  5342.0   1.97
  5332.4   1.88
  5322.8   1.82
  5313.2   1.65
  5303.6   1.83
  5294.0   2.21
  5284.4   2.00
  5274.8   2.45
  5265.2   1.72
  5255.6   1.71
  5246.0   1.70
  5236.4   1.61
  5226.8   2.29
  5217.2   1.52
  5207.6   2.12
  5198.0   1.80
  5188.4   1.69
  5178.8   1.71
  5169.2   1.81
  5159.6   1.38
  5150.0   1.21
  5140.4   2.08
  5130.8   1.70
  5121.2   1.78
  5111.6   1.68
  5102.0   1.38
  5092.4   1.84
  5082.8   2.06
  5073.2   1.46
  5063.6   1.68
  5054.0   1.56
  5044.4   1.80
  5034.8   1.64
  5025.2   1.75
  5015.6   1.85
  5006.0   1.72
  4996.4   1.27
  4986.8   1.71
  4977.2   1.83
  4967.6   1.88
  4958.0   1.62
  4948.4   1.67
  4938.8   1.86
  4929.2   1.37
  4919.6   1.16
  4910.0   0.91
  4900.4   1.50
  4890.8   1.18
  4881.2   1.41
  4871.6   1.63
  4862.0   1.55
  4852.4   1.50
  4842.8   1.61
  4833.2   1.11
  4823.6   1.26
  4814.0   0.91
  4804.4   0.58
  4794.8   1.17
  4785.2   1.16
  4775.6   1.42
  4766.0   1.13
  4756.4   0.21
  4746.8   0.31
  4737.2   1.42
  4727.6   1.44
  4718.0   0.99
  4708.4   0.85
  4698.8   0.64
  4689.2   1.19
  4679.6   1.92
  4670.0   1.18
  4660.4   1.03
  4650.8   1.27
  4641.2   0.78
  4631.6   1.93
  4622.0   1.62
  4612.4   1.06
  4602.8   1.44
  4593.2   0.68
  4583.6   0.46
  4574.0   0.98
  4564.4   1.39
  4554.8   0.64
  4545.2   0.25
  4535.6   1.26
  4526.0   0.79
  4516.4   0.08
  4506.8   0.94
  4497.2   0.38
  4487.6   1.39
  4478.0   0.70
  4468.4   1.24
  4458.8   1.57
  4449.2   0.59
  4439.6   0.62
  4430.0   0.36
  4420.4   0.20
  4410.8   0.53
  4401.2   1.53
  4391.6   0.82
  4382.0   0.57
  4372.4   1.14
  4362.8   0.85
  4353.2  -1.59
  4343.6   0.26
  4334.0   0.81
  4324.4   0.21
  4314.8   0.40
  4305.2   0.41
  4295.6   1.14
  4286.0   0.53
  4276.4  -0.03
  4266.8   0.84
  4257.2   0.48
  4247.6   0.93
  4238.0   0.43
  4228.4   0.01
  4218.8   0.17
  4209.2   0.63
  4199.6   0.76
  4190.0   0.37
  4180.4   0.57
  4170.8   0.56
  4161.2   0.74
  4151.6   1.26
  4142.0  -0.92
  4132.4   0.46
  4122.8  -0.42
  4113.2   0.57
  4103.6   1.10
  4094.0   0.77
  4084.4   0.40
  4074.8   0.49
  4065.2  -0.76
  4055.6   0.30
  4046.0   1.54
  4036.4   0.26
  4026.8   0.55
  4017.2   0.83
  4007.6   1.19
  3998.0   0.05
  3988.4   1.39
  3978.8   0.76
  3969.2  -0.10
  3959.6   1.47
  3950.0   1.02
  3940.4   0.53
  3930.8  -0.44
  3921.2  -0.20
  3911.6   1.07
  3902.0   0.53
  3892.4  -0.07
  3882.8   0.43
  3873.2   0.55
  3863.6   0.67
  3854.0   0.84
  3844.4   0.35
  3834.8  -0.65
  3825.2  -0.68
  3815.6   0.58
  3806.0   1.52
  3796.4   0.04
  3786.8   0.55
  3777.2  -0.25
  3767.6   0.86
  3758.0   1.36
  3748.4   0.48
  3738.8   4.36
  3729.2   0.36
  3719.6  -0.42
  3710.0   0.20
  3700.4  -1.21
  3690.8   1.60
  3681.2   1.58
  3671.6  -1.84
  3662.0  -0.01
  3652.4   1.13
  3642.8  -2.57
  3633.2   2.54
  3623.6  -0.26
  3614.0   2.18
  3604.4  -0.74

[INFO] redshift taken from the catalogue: 0.198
